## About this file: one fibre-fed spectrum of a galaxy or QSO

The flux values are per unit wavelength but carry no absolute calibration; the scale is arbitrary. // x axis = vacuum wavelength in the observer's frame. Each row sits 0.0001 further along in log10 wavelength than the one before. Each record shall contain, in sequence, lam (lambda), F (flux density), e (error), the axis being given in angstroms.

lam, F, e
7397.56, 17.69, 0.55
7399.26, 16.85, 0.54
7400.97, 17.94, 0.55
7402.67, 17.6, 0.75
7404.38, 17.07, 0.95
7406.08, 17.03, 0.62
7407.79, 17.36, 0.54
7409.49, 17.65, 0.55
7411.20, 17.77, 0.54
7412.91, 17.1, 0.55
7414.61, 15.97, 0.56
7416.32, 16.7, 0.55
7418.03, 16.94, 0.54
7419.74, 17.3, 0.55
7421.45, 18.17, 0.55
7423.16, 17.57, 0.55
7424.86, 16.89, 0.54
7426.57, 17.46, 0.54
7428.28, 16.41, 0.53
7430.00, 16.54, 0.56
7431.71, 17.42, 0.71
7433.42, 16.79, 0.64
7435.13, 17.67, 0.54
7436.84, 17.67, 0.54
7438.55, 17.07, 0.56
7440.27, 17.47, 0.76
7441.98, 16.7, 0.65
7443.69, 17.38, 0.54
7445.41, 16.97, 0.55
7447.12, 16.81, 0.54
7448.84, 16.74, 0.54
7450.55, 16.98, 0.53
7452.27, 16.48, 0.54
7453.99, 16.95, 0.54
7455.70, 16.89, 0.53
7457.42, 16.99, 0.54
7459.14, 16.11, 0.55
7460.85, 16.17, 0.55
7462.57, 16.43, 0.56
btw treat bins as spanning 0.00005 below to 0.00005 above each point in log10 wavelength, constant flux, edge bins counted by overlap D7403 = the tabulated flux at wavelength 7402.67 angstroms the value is 17.6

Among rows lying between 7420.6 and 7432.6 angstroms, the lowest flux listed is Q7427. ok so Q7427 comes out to 16.41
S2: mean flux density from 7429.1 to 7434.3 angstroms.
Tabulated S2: 16.9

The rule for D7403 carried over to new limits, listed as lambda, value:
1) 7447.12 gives 16.81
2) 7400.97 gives 17.94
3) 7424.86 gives 16.89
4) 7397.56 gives 17.69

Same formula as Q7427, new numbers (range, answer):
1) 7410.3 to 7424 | 15.97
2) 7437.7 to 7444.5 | 16.7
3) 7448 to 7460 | 16.11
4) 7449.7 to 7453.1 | 16.48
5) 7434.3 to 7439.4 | 17.07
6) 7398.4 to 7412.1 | 16.85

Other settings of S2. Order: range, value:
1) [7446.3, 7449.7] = 16.8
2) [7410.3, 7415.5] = 16.9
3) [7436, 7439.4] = 17.4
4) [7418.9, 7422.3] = 17.7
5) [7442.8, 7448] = 17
